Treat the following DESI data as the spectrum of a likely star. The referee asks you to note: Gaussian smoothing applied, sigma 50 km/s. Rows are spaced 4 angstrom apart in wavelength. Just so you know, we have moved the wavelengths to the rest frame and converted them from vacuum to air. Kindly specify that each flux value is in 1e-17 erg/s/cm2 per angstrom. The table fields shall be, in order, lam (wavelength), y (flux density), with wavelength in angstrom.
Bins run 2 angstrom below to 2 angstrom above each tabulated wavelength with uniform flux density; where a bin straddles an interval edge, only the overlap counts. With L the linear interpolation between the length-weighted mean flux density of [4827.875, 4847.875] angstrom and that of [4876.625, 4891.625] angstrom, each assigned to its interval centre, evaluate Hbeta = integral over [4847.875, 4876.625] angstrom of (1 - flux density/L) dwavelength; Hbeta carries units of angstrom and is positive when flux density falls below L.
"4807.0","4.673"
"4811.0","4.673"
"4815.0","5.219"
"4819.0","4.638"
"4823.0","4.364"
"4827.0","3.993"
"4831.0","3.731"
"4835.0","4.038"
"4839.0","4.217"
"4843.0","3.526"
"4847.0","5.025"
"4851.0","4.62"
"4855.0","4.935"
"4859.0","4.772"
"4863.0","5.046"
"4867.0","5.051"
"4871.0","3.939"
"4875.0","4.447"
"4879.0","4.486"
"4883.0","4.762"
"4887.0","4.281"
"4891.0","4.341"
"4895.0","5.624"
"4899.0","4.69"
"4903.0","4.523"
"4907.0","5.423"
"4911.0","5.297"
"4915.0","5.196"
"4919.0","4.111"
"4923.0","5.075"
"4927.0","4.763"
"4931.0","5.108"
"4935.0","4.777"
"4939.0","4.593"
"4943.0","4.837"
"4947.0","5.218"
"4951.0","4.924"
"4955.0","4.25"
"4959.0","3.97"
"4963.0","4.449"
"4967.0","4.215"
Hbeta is -2.9 angstrom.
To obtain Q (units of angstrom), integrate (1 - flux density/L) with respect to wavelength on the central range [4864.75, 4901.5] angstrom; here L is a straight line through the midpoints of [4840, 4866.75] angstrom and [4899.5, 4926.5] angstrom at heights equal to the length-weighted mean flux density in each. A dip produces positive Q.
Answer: 1.3 angstrom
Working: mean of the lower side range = 4.66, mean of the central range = 4.63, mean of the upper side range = 4.91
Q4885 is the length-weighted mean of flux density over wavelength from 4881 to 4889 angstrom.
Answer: 4.52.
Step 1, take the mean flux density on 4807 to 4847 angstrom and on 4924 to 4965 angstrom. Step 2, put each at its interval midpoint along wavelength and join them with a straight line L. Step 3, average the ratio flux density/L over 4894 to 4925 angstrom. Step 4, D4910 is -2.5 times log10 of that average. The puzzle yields -0.09 mag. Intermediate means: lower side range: 4.32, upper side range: 4.7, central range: 4.97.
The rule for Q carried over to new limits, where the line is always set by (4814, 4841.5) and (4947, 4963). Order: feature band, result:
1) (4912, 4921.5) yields -0.7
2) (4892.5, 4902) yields -1.4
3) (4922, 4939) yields -1.7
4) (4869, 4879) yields 0.2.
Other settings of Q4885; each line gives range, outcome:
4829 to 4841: 4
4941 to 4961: 4.64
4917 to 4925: 4.59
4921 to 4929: 4.92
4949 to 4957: 4.59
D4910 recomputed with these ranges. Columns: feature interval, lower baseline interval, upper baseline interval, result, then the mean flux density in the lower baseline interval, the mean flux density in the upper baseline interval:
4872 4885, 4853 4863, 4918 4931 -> 0.08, 4.89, 4.76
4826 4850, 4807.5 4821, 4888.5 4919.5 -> 0.18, 4.82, 4.93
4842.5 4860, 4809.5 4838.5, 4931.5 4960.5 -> -0.05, 4.37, 4.69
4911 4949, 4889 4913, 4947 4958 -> -0.02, 4.98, 4.65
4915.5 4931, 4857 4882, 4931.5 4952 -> 0.01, 4.63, 4.88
